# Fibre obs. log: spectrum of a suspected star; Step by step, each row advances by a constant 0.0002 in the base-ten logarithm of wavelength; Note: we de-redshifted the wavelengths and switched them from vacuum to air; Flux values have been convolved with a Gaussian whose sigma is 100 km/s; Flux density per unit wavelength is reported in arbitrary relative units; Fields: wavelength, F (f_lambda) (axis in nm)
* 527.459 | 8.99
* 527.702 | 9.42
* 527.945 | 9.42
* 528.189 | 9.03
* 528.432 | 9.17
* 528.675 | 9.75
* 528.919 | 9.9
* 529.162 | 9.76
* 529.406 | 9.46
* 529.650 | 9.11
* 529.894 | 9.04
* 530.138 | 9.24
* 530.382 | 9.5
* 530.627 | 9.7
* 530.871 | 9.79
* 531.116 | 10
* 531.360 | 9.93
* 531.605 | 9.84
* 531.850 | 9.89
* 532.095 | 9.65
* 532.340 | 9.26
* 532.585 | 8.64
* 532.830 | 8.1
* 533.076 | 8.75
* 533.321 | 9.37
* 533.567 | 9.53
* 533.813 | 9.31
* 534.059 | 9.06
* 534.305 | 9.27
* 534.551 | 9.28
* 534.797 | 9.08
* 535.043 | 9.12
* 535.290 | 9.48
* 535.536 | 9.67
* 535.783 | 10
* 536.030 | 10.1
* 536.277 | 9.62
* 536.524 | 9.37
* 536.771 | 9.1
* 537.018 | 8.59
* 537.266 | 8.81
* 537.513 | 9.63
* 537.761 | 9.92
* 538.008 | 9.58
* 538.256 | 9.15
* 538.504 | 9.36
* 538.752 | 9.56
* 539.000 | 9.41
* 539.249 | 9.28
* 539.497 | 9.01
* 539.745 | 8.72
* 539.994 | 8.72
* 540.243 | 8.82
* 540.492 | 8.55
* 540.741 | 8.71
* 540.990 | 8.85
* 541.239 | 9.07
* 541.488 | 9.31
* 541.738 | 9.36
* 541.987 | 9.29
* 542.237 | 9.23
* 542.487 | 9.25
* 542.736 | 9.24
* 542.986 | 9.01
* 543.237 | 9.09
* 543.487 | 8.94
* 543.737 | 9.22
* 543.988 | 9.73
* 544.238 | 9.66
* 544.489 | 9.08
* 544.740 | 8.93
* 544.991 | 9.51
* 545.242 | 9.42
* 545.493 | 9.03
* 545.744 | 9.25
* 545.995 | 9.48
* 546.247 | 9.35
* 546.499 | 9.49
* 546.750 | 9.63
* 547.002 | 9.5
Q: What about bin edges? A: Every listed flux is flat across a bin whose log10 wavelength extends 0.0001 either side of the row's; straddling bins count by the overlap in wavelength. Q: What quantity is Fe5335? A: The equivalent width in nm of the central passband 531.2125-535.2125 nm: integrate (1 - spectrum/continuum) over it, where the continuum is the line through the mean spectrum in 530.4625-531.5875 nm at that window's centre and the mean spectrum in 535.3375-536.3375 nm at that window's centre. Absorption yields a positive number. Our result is 0.23 nm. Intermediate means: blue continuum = 9.84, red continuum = 9.83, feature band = 9.26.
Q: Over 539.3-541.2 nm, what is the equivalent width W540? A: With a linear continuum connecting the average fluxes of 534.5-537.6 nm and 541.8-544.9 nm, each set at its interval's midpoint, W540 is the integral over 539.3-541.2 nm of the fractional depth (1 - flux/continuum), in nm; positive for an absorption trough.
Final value 0.10 nm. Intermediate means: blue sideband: 9.37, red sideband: 9.23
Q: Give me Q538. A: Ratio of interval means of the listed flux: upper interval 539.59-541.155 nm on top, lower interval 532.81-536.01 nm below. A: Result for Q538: 0.9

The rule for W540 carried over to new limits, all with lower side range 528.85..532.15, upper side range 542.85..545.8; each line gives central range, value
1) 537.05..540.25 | 0.06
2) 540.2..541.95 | 0.07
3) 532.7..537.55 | 0.12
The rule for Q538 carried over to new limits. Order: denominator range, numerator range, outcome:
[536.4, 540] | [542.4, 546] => 1.00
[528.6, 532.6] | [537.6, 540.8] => 0.96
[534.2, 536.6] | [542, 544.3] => 0.97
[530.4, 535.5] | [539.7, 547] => 0.98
